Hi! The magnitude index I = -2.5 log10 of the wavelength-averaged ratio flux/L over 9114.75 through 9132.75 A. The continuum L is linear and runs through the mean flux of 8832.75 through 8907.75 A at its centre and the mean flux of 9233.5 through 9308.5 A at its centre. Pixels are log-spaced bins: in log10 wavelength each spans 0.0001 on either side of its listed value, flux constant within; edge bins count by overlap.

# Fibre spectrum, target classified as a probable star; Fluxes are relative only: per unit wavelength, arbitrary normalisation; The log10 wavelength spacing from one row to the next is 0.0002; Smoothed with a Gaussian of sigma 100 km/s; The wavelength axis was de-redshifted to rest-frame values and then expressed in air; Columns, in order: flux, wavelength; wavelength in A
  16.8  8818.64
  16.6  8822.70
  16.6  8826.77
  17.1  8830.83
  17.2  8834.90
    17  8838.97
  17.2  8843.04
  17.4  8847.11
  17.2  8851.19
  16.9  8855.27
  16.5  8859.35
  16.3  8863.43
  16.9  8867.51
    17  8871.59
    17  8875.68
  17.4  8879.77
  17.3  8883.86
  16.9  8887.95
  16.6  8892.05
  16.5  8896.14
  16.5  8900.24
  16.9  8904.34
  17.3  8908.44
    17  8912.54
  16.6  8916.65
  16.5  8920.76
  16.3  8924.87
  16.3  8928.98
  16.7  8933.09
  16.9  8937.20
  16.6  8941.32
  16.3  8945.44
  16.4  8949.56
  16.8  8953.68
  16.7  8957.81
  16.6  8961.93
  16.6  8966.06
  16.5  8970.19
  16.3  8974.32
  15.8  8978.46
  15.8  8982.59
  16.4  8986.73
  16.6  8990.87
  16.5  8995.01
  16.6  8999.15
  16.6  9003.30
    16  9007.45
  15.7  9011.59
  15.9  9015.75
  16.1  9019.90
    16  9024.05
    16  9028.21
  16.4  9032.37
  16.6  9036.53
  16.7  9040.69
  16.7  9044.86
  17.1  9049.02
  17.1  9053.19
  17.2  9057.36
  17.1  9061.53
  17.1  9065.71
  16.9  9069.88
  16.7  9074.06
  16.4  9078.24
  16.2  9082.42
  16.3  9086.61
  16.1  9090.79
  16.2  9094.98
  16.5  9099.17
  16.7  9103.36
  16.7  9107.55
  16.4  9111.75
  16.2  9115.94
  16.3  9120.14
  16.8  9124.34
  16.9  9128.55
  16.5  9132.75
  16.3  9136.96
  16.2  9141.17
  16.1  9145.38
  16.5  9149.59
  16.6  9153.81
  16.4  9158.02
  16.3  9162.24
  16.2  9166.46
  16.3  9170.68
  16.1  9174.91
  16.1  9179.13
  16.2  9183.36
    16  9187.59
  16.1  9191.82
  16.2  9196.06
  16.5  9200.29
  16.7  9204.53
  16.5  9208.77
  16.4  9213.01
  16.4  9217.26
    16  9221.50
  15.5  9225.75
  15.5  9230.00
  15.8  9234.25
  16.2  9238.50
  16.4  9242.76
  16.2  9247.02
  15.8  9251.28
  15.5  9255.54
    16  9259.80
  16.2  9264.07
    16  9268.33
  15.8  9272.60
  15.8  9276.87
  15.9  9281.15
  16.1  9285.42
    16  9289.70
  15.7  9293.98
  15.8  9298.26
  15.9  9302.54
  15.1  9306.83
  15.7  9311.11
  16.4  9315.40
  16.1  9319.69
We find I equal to -0.02 mag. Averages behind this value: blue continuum 16.9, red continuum 15.9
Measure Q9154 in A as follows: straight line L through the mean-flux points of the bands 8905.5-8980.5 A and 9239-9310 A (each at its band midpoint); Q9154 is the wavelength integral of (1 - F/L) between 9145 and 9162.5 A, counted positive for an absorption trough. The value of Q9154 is -0.3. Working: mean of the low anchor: 16.6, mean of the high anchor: 15.9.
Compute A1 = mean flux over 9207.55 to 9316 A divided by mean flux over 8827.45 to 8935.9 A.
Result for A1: 0.94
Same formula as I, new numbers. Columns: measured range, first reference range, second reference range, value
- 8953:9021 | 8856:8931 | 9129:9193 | 0.02 mag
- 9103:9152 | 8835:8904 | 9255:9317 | -0.01 mag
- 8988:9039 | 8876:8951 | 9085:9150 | 0.02 mag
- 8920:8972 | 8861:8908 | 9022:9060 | 0.01 mag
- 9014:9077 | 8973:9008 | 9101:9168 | -0.02 mag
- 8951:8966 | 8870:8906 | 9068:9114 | 0.00 mag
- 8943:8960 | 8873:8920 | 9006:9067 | 0.01 mag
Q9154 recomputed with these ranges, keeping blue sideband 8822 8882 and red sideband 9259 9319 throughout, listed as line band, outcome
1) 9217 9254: 0.2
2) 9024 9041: 0.2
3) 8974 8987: 0.5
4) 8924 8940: 0.2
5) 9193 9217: -0.5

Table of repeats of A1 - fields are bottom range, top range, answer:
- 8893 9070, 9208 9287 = 0.97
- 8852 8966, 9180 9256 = 0.96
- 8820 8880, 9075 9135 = 0.97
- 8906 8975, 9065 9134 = 0.99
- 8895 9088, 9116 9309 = 0.98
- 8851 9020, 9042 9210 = 0.99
